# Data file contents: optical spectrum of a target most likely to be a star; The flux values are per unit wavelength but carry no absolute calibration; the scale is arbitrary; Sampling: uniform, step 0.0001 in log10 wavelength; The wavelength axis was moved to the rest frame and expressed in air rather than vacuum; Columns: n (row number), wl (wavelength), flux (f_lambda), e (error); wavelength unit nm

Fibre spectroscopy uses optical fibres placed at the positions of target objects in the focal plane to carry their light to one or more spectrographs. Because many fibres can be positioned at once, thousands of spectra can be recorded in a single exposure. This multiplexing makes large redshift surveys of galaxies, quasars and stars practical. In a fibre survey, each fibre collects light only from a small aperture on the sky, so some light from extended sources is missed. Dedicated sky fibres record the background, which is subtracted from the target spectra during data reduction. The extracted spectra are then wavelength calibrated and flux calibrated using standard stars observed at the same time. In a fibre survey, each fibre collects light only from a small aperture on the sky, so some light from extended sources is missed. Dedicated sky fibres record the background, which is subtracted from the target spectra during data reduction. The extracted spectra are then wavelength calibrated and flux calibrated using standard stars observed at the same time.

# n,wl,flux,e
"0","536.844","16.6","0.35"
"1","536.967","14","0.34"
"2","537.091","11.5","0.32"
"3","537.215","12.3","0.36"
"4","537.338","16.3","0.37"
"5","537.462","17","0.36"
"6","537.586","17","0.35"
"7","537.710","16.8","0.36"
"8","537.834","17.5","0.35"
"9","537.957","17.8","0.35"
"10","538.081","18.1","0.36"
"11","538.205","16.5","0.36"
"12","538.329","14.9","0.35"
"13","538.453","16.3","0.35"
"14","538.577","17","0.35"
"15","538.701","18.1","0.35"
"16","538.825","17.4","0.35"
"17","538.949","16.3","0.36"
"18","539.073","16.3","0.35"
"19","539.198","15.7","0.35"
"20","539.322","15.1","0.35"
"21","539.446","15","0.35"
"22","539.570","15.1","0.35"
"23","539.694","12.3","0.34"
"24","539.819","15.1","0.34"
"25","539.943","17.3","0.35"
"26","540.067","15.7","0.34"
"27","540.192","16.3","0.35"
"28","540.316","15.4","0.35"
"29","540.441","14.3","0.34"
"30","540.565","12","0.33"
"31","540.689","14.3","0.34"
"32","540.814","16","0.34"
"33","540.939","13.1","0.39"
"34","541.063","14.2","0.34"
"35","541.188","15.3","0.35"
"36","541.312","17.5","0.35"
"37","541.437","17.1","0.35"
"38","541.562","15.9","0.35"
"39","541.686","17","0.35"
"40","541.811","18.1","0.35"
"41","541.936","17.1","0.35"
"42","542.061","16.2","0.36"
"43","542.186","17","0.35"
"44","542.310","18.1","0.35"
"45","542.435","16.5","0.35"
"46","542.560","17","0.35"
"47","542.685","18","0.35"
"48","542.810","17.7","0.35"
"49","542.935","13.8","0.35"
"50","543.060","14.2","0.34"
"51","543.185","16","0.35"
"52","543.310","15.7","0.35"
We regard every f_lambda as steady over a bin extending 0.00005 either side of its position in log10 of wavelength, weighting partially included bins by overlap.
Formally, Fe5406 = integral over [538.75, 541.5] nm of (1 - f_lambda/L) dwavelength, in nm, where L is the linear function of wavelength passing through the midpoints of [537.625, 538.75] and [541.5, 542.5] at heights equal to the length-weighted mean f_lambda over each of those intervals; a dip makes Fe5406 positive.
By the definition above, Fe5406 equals 0.27 nm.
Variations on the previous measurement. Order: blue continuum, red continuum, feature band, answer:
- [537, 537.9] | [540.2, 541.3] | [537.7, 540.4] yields -0.201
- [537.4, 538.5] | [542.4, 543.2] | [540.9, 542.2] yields 0.007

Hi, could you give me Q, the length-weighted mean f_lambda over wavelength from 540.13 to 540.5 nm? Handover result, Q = 15.3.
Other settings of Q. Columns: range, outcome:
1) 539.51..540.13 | 15.1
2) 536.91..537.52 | 14.2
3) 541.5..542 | 17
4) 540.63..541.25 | 14.6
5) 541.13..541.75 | 16.6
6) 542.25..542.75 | 17.4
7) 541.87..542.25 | 16.8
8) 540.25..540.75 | 14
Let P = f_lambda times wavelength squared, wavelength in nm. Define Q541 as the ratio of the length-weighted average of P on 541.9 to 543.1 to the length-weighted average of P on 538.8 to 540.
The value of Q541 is 1.1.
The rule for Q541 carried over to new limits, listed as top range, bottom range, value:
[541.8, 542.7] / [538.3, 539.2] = 1.05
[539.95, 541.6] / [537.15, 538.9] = 0.92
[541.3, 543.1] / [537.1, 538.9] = 1.03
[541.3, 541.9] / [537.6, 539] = 1.02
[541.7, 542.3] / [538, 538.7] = 1.04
